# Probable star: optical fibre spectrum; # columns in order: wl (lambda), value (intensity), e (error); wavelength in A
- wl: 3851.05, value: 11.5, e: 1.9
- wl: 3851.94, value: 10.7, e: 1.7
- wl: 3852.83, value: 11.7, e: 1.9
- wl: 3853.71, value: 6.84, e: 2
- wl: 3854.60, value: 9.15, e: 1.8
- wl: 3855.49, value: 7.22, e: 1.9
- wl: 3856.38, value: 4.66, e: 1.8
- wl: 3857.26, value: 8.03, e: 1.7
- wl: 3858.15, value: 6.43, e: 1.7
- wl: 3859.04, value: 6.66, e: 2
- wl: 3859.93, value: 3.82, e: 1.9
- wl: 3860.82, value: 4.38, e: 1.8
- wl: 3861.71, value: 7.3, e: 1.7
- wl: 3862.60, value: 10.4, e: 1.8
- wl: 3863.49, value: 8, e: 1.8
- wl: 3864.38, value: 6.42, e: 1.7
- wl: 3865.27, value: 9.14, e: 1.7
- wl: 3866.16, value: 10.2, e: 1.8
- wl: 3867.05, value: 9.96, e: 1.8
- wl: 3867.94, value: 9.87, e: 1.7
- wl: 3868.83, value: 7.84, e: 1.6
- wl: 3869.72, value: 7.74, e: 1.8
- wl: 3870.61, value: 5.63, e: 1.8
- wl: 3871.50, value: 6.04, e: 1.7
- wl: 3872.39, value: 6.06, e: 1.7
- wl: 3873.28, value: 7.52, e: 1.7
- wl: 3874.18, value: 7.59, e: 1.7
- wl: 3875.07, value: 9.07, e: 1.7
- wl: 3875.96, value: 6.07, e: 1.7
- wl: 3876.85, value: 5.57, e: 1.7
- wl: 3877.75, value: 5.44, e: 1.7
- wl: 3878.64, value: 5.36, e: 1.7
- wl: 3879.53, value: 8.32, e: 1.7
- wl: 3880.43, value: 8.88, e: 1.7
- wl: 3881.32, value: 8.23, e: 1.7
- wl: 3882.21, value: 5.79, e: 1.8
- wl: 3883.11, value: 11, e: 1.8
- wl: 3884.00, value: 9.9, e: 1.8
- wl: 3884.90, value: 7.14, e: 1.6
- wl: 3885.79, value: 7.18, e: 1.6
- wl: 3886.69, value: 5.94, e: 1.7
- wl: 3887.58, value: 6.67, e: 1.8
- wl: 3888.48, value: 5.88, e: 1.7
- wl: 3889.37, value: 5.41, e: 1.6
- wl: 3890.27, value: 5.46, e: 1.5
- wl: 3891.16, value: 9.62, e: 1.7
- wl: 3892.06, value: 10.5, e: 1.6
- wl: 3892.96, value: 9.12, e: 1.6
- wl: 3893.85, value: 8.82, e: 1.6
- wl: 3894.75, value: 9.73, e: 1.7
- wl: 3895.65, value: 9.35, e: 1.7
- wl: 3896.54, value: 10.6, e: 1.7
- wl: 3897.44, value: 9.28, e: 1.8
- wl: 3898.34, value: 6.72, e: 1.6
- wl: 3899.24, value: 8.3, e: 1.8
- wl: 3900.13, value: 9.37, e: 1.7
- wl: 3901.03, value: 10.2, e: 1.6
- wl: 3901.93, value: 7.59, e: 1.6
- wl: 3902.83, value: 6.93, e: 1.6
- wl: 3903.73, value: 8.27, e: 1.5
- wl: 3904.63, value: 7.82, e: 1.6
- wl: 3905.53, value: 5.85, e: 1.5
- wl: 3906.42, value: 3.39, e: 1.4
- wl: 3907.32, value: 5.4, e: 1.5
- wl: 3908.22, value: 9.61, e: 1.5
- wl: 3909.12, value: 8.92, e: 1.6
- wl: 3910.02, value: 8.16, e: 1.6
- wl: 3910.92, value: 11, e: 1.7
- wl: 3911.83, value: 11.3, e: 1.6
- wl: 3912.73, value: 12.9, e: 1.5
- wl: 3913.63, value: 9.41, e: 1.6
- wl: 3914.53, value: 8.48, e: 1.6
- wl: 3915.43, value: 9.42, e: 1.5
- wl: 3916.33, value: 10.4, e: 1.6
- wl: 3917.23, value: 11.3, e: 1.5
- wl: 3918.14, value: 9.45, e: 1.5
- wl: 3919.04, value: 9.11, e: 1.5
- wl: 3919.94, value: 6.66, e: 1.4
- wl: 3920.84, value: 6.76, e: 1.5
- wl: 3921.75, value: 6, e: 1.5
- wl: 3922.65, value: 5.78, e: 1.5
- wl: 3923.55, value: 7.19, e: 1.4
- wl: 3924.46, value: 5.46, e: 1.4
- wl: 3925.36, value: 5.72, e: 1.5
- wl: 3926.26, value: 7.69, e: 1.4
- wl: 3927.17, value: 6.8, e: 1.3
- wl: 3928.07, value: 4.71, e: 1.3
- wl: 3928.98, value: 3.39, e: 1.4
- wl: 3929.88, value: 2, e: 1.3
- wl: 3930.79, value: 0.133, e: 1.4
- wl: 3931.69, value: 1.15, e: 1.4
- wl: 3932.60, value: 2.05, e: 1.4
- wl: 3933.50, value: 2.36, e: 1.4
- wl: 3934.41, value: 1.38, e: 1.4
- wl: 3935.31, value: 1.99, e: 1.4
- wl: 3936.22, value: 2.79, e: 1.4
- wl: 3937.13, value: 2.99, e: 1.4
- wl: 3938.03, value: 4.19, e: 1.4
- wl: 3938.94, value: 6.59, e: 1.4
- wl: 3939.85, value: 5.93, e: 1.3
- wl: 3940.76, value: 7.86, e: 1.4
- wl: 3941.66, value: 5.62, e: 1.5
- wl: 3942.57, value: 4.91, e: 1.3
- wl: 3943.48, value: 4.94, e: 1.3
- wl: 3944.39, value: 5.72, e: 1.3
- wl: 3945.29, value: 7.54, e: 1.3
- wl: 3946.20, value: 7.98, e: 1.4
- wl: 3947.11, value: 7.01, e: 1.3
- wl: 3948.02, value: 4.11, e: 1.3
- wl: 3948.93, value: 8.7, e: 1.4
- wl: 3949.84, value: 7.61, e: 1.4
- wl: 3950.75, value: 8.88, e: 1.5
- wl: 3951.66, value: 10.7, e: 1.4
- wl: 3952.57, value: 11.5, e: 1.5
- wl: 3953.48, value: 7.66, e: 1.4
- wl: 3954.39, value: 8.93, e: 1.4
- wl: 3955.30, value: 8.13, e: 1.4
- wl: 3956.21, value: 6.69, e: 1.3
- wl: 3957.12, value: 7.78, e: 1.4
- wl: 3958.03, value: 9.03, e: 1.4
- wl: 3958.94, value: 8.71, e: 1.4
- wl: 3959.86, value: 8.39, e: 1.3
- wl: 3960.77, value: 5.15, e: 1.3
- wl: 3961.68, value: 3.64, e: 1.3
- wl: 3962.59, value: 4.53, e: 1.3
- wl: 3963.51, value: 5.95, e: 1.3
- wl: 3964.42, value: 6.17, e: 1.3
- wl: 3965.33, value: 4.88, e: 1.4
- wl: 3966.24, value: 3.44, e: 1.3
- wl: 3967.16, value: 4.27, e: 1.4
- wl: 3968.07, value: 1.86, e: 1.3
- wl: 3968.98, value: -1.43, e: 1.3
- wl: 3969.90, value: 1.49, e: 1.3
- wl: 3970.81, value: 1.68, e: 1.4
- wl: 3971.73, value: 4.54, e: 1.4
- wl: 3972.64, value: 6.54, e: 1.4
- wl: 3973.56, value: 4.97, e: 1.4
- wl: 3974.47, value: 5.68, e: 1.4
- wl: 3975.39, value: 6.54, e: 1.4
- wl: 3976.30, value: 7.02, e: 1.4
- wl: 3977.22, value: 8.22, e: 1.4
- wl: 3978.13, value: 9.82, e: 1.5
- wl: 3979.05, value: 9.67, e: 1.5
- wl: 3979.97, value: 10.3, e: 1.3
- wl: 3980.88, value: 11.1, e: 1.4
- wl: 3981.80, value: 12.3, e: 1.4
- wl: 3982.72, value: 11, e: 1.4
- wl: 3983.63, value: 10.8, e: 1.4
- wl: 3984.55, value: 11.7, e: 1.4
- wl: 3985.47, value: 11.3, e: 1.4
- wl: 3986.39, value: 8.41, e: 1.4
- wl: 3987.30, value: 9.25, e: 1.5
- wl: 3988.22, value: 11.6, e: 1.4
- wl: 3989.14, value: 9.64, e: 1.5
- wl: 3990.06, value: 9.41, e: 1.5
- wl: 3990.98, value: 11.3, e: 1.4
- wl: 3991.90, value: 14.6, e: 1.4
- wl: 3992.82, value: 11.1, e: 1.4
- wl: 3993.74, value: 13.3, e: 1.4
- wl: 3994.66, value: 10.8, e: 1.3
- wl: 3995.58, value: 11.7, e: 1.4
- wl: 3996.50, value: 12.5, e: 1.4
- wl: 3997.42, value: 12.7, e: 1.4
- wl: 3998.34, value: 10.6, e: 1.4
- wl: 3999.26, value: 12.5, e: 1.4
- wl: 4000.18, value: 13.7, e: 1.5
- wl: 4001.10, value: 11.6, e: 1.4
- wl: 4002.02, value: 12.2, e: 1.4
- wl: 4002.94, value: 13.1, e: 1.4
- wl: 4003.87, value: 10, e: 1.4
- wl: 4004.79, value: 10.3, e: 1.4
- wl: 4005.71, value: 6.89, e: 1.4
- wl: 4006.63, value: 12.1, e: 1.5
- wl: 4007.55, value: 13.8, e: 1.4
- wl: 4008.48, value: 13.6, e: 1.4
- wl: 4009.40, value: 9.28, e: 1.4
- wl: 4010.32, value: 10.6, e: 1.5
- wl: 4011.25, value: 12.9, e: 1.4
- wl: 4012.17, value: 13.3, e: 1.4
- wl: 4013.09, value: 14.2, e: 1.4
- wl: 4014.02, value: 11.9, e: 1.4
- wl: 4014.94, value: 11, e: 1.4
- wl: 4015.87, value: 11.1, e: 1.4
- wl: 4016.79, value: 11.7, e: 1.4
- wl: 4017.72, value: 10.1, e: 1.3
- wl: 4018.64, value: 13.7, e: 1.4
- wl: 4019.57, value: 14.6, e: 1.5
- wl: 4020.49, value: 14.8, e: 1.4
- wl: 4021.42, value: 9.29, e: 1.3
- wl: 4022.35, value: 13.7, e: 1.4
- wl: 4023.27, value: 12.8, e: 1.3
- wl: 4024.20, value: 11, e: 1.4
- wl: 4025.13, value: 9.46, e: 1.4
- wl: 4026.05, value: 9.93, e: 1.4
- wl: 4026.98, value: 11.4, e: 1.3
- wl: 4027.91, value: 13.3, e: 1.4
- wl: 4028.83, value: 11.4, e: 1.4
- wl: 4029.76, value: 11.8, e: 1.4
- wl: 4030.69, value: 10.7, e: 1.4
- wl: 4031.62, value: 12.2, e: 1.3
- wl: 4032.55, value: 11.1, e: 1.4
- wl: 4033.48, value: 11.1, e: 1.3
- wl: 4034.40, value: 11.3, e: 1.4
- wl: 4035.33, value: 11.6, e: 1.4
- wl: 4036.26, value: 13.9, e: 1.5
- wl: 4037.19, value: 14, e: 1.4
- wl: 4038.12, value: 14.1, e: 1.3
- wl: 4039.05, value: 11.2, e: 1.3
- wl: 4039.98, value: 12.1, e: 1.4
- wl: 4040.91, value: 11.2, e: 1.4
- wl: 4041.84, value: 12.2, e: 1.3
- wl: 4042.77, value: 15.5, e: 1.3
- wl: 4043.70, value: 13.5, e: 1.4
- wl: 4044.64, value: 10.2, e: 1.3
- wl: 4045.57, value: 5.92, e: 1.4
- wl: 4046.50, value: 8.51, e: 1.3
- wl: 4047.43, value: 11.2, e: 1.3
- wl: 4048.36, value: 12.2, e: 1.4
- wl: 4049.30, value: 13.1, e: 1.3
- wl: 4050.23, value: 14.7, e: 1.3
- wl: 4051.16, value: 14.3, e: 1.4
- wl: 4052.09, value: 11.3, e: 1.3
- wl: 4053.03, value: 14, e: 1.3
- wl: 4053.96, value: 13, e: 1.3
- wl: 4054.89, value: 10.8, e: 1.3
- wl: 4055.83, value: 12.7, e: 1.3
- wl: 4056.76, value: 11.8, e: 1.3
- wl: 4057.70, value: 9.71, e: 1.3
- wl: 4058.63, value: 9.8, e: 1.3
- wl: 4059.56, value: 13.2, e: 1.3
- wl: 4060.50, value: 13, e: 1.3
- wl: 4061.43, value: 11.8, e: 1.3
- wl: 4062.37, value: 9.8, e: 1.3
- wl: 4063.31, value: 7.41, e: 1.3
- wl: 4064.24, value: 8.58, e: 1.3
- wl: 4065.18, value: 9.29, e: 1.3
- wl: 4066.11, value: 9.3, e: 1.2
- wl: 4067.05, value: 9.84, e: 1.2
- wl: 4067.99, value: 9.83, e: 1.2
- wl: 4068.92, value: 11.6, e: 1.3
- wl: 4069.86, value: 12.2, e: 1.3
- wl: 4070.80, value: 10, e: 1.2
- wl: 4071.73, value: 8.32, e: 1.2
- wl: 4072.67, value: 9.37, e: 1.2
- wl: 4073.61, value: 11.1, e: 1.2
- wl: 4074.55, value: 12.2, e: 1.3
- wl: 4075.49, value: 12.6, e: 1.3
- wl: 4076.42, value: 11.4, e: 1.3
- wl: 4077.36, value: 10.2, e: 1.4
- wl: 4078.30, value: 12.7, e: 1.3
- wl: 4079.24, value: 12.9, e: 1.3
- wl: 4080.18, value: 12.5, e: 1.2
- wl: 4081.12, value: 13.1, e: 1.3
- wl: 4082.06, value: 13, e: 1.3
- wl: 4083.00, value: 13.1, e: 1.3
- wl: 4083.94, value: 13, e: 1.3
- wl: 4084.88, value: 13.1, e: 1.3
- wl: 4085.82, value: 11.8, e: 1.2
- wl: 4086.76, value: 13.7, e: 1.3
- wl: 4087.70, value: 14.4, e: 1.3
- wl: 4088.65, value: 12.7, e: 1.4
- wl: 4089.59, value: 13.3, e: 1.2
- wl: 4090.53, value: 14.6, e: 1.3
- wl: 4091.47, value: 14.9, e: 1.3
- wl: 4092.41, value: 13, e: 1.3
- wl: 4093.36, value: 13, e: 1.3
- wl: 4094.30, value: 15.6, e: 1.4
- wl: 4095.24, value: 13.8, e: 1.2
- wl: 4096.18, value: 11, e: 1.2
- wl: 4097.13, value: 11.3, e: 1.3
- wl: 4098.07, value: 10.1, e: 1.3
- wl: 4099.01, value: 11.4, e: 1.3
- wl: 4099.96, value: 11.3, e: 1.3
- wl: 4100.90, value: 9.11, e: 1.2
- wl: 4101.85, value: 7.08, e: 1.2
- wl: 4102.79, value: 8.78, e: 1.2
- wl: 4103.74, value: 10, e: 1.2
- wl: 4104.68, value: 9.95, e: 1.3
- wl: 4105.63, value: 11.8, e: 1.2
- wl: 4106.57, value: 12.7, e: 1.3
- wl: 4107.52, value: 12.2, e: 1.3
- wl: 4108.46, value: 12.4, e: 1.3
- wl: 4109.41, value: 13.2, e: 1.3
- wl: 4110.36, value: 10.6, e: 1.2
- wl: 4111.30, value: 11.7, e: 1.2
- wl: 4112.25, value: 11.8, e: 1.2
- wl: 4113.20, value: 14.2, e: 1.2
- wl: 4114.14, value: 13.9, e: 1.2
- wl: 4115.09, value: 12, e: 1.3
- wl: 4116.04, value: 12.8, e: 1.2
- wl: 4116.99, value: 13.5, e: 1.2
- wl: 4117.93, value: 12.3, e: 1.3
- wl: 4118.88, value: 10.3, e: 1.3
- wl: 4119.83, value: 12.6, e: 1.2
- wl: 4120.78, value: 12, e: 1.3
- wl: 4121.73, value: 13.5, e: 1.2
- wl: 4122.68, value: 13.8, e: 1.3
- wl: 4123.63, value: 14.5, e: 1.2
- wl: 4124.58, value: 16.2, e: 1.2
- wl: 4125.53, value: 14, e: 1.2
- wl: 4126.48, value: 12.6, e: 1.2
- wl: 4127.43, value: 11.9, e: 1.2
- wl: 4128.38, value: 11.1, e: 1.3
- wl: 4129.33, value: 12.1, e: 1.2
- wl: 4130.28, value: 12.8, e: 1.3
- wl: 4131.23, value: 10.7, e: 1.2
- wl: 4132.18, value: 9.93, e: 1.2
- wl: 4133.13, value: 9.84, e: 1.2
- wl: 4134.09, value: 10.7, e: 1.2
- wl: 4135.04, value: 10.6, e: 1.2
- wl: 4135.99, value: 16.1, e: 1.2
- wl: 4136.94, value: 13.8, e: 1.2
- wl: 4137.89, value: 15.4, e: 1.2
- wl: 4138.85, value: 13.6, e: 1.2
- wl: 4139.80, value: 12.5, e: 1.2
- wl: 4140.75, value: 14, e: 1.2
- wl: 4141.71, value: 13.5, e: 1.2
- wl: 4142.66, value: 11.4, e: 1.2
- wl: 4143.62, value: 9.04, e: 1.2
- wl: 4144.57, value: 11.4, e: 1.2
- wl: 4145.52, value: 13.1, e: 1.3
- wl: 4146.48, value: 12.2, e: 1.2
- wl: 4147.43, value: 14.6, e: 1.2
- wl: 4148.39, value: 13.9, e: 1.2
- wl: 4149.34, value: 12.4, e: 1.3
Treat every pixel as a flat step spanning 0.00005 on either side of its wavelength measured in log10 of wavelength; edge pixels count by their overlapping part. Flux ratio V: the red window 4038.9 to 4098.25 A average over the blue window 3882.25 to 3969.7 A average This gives 1.7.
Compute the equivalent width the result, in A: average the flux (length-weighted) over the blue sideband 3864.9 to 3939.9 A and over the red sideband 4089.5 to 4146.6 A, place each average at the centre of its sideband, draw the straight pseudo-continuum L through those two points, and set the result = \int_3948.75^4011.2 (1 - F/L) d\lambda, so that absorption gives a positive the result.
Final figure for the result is 1.2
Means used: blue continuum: 7.15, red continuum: 12.3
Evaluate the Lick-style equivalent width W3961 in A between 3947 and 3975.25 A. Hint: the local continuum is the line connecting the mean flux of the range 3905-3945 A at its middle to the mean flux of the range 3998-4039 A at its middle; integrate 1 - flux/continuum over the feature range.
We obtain 7.6 A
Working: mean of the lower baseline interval 6.21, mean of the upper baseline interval 11.9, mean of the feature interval 6.03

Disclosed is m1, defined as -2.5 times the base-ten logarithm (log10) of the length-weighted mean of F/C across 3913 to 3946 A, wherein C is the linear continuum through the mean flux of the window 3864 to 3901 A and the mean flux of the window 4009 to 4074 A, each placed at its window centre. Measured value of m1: 0.48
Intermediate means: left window 7.9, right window 11.5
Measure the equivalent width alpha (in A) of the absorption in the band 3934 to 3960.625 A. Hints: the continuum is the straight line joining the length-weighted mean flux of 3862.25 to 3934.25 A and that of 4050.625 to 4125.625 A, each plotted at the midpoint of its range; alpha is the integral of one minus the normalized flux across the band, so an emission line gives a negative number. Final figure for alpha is 6.06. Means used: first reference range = 7.47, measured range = 6.69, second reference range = 11.9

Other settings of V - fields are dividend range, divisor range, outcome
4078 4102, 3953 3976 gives 2.32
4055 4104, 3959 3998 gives 1.43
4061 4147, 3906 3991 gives 1.74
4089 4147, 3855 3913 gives 1.58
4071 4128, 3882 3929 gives 1.53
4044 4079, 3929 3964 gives 1.90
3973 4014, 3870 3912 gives 1.40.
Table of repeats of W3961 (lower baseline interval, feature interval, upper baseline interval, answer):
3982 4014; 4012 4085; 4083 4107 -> 0.8 A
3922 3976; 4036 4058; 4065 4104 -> -4.8 A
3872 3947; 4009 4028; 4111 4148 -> -4.1 A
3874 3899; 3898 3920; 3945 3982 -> -3.5 A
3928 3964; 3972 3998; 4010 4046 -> -3.9 A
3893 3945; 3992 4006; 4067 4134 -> -3.9 A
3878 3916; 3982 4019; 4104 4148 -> -4.9 A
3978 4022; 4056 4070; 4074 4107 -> 1.7 A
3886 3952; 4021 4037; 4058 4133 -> -2.5 A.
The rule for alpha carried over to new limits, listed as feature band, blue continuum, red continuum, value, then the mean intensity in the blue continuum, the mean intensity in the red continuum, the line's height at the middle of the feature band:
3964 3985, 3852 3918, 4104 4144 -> 6.7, 8.02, 12.5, 9.68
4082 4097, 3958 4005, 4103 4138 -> -2.3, 8.64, 12.4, 11.5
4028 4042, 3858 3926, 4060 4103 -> -1.8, 7.88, 11.6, 10.7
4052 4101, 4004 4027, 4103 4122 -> 0.8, 11.7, 12.1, 12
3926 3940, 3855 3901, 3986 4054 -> 8.9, 7.67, 11.8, 9.27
